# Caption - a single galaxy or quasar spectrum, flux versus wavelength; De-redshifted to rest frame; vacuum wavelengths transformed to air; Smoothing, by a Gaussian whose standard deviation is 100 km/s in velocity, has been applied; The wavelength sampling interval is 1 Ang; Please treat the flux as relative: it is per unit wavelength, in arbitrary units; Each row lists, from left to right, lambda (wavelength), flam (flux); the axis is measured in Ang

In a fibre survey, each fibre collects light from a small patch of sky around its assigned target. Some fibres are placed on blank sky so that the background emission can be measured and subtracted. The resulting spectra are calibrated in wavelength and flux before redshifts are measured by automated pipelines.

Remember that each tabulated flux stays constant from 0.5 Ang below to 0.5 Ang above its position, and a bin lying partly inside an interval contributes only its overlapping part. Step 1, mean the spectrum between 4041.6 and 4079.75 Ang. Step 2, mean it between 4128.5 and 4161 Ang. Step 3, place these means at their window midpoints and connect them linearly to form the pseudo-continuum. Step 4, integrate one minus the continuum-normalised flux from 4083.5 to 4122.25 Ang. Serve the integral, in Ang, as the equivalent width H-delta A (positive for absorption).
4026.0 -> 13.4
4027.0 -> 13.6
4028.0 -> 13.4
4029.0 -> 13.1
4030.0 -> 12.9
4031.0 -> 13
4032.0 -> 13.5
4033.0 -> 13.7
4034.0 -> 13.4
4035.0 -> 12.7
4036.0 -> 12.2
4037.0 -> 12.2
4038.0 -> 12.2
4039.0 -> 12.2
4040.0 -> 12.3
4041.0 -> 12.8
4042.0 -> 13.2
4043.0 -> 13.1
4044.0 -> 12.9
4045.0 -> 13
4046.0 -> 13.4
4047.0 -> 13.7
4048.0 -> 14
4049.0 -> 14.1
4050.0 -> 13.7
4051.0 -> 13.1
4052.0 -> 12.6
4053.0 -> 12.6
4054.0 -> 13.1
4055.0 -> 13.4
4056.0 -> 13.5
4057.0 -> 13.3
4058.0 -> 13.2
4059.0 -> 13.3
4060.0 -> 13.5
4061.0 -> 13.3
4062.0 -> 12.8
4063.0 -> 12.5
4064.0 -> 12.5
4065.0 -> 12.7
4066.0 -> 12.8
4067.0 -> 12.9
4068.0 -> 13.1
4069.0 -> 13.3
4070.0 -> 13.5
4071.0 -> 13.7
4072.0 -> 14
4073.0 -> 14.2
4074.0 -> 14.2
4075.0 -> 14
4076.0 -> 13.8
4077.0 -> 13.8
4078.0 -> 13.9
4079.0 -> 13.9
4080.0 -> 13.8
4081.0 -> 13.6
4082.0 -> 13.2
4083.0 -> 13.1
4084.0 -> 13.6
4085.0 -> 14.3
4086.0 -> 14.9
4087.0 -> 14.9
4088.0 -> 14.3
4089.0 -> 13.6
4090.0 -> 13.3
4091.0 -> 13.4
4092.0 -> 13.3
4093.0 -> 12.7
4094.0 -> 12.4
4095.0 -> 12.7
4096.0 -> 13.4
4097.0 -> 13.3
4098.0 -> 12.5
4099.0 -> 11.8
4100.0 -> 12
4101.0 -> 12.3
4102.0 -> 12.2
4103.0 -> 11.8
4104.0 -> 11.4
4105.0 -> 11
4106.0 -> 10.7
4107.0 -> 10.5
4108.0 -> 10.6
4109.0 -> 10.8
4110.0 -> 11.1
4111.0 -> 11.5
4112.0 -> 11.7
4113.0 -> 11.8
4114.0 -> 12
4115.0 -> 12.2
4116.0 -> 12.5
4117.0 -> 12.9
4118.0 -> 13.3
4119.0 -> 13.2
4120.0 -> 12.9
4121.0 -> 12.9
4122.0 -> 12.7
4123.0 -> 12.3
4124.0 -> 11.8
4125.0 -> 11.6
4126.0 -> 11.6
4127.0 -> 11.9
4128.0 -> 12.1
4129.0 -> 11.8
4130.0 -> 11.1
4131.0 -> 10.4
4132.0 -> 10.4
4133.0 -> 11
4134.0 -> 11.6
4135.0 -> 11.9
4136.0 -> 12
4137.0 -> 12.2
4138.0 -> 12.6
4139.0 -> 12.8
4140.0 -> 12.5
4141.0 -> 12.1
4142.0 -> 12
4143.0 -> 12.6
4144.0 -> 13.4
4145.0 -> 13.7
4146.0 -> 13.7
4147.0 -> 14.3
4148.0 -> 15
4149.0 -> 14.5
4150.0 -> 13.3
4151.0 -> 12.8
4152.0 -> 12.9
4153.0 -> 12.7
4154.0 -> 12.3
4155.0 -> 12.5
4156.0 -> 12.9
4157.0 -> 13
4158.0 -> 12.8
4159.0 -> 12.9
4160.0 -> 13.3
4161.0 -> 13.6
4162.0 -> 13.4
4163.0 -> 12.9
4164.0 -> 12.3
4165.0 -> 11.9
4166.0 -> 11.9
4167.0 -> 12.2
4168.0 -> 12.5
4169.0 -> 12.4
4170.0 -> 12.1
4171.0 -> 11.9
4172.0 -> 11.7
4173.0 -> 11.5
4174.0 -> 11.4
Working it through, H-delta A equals 1.4 Ang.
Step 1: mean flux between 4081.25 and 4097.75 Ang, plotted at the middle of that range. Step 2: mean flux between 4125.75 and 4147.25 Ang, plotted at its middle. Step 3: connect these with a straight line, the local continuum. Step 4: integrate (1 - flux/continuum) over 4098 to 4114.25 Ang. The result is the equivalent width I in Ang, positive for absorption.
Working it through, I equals 1.94 Ang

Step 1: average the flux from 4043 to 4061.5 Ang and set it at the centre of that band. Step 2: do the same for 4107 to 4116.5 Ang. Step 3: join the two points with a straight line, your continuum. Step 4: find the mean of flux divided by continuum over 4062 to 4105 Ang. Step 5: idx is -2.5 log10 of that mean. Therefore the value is -0.07 mag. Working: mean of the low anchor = 13.3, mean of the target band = 13.2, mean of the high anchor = 11.5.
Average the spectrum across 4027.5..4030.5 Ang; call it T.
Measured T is 13.1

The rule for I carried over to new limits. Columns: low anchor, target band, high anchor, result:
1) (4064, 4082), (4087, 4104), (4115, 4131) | 0.2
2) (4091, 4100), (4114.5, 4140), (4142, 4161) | 1.9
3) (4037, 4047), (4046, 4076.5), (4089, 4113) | -1.9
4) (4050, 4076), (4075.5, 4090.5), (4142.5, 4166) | -0.7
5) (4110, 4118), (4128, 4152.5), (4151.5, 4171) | -0.2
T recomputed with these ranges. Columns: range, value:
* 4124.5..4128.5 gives 11.8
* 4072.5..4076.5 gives 14.1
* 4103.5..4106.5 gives 11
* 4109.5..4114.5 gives 11.6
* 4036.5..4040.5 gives 12.2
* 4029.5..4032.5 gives 13.1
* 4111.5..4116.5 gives 12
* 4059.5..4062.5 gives 13.2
